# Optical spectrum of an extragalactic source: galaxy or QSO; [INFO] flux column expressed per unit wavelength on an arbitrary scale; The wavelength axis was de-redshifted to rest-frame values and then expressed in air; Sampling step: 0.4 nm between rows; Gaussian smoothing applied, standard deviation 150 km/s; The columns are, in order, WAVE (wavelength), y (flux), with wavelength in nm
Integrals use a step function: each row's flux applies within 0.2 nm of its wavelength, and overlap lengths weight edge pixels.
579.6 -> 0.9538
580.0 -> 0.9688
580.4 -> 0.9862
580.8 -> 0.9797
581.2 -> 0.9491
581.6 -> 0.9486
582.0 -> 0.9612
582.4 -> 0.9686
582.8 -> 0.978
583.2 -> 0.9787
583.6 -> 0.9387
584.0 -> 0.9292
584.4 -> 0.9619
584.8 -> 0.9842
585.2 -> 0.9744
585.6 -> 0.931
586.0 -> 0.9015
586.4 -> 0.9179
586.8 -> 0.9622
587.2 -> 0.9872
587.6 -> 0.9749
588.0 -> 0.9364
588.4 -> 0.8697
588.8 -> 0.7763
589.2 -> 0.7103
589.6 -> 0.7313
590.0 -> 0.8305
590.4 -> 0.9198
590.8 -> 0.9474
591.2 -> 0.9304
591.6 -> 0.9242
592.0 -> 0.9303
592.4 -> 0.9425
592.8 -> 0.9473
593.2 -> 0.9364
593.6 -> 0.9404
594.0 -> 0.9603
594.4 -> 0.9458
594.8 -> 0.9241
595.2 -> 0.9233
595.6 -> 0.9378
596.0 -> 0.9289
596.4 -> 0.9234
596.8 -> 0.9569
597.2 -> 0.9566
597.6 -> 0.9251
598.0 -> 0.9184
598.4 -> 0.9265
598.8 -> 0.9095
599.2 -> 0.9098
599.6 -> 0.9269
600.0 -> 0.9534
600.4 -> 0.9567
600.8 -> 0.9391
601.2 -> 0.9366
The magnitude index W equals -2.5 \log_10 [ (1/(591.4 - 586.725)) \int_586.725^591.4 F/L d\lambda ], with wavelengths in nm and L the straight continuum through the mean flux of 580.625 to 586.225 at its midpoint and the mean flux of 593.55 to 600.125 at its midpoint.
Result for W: 0.08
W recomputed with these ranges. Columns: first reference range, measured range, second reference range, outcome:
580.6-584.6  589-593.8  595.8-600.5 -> 0.06 mag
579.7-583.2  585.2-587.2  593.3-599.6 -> 0.02 mag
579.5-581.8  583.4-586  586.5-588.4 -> 0.01 mag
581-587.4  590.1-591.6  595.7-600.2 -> 0.02 mag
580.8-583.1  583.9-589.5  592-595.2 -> 0.05 mag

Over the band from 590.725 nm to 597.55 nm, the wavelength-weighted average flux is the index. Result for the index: 0.938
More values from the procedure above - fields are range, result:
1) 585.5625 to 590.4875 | 0.878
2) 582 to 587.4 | 0.955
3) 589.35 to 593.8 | 0.905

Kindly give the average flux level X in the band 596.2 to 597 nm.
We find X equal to 0.94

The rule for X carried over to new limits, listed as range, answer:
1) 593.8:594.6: 0.953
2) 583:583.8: 0.959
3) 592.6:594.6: 0.946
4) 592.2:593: 0.945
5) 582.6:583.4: 0.978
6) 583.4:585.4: 0.958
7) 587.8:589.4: 0.823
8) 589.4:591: 0.857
